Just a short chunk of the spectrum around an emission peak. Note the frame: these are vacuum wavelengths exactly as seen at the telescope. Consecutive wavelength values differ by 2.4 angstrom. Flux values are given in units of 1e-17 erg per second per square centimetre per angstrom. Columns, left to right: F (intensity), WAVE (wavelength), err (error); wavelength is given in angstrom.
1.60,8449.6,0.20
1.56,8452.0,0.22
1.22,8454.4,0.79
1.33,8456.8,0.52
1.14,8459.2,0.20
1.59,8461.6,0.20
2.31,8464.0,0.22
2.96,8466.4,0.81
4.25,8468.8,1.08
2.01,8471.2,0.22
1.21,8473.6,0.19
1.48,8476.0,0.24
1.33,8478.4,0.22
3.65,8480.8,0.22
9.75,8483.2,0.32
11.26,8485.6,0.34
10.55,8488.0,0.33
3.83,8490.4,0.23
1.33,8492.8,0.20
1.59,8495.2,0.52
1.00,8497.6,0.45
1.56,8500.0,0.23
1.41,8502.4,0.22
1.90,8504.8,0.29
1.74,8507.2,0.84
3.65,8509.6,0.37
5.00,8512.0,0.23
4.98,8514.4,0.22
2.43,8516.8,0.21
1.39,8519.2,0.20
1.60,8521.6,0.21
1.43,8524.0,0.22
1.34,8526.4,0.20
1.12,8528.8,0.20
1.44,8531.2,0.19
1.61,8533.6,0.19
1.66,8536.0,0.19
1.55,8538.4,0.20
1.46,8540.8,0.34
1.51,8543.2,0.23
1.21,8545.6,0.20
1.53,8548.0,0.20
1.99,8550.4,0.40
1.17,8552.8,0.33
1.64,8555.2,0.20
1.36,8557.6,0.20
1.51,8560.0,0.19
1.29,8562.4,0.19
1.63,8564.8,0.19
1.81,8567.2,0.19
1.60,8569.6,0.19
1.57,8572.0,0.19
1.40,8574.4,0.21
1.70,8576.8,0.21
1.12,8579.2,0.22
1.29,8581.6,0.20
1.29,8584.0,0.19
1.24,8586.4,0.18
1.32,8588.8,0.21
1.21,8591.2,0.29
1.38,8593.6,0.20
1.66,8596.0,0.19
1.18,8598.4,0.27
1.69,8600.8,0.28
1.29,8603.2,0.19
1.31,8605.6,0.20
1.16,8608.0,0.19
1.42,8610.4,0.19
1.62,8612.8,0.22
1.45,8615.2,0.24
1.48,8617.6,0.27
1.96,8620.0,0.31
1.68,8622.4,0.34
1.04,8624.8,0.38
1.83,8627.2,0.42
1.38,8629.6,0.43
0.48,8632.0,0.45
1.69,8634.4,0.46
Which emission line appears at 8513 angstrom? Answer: [N II]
